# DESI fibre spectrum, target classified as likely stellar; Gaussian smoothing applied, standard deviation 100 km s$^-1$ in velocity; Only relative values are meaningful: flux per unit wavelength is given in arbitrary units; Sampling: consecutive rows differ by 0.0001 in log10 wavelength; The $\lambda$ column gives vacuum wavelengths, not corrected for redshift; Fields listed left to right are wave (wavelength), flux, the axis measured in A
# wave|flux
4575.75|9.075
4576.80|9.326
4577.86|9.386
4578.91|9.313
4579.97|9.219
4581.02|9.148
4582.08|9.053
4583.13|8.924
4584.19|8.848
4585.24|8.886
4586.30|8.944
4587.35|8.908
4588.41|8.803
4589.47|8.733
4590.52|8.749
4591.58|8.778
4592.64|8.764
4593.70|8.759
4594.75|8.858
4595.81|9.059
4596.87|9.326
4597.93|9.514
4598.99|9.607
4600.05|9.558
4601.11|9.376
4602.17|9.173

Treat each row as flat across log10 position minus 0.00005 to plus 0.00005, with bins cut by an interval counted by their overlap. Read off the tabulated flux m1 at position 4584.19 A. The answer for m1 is 8.848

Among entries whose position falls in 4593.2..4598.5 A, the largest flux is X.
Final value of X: 9.514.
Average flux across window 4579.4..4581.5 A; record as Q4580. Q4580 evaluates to 9.18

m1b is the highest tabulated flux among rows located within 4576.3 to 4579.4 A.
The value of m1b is 9.386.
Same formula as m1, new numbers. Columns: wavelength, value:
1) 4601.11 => 9.376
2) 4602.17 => 9.173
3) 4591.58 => 8.778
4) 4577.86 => 9.386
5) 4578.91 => 9.313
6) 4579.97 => 9.219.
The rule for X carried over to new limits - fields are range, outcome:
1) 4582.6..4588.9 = 8.944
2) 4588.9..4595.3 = 8.858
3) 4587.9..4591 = 8.803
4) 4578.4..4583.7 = 9.313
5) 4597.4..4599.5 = 9.607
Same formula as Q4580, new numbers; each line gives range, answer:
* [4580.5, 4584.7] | 8.98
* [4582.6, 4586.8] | 8.91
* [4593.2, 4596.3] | 8.91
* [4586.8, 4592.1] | 8.8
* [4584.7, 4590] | 8.87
